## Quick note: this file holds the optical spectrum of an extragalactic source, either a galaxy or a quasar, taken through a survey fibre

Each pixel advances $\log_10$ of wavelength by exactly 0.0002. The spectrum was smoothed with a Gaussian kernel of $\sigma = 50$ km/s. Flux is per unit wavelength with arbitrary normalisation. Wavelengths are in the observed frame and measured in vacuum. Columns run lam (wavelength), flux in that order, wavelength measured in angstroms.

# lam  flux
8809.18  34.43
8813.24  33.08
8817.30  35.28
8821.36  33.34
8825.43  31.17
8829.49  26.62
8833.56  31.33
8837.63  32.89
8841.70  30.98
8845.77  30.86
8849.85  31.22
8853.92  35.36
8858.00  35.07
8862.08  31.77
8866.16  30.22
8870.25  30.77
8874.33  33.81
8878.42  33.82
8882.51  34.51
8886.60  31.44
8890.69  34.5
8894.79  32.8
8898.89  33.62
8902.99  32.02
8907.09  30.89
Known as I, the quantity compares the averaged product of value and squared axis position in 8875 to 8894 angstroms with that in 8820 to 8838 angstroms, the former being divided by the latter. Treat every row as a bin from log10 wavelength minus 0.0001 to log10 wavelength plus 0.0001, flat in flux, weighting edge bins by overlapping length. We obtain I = 1.1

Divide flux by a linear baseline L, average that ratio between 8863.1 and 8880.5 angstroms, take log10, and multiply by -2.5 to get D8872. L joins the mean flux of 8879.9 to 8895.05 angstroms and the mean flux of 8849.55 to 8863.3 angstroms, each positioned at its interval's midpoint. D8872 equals 0.05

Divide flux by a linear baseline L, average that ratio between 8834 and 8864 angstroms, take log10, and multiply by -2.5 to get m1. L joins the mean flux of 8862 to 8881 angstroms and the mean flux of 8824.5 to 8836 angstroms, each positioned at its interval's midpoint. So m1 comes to -0.06 mag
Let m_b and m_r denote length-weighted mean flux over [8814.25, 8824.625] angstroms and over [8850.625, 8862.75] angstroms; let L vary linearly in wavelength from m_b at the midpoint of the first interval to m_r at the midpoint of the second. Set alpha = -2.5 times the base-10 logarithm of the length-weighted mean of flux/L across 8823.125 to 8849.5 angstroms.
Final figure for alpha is 0.108 mag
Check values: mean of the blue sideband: 33.8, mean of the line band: 30.7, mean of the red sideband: 34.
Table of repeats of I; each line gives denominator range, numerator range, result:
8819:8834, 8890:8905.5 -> 1.10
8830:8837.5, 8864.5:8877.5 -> 1.04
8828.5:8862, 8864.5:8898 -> 1.03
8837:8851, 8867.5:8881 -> 1.05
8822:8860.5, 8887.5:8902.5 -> 1.06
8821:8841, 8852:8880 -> 1.08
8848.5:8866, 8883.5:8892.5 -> 1.01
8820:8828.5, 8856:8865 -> 1.06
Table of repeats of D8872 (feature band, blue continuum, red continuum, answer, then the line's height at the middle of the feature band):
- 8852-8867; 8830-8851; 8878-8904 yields -0.047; 31.9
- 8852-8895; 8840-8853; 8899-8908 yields -0.048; 31.7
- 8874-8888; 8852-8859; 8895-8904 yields 0.015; 33.9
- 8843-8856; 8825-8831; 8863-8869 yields -0.096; 29.7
